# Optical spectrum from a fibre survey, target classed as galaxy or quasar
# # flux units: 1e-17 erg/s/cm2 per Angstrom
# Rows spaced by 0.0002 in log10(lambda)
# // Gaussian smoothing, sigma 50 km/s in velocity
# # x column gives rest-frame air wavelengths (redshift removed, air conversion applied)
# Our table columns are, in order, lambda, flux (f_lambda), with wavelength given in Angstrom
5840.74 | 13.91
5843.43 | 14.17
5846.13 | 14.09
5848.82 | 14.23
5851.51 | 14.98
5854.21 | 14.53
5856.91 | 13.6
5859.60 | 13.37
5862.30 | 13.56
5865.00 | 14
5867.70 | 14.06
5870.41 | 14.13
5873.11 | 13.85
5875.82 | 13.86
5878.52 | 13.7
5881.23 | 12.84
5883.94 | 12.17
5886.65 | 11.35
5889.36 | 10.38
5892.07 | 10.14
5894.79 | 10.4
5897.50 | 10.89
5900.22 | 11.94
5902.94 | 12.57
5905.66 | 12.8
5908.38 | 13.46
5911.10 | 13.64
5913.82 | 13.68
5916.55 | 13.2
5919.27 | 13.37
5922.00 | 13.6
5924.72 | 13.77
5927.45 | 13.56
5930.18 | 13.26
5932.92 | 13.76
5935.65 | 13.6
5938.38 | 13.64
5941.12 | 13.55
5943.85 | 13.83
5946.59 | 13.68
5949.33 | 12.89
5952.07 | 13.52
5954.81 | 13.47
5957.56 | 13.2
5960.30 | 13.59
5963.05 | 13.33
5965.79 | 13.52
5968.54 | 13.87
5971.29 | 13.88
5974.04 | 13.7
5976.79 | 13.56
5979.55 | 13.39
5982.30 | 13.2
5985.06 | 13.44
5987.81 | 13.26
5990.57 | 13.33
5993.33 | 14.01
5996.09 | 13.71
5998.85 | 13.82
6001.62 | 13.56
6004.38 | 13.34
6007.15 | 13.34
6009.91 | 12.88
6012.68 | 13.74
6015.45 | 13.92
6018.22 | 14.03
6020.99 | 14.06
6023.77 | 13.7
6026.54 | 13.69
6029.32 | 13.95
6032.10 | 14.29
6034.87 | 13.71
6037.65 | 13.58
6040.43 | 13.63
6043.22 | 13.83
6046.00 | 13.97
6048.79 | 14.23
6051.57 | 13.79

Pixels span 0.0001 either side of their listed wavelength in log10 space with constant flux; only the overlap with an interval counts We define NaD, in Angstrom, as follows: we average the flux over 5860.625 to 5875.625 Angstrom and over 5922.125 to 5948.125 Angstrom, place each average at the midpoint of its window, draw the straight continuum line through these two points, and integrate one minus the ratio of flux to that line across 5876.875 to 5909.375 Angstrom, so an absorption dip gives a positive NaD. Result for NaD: 4.5 Angstrom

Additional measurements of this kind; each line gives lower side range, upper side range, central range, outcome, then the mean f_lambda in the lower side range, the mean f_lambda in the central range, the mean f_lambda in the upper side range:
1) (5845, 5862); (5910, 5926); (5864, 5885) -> 0.5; 14.1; 13.6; 13.5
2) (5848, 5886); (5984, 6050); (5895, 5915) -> 1.7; 13.7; 12.6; 13.7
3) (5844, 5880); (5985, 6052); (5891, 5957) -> 4.1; 14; 13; 13.7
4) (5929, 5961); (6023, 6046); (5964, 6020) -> 0.4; 13.5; 13.6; 13.8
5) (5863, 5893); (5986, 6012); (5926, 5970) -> -1.0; 12.8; 13.5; 13.5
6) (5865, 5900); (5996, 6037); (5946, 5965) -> -0.4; 12.4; 13.4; 13.7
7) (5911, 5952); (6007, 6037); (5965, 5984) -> 0.1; 13.5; 13.6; 13.8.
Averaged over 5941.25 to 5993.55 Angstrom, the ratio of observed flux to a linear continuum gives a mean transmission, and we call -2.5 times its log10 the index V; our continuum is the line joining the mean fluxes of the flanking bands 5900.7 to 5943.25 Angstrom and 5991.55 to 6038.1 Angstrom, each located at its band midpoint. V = 0.01 mag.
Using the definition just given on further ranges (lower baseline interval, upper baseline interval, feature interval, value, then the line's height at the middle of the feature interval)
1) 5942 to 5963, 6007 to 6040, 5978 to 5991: 0.02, 13.6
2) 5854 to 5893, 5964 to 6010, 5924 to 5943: -0.02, 13.3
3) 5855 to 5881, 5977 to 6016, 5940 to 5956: 0.01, 13.6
